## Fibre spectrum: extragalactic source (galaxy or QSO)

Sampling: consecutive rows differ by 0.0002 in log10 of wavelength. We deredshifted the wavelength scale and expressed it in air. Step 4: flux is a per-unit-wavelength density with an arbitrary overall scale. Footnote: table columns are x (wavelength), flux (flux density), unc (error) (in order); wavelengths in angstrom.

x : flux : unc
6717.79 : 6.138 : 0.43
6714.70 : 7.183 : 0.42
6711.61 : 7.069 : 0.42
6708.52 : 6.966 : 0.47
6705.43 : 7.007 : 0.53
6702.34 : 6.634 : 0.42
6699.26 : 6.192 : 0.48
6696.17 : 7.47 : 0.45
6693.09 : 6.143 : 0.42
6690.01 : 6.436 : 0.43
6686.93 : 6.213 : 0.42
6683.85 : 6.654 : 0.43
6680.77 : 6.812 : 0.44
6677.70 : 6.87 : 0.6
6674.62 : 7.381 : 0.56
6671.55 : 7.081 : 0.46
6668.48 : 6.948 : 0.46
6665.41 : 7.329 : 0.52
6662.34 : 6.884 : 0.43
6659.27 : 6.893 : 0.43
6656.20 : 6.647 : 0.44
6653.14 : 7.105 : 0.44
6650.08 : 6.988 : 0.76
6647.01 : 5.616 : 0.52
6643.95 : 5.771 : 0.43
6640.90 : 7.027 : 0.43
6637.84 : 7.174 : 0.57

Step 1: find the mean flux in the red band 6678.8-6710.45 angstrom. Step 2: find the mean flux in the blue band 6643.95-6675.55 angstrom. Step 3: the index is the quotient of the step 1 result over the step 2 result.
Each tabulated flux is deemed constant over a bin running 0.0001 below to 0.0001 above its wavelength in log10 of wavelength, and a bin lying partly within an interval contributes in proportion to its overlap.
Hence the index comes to 0.98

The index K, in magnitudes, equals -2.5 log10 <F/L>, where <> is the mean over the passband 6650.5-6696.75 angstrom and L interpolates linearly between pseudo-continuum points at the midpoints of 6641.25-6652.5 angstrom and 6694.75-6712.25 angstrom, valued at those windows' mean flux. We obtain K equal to -0.046 mag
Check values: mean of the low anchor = 6.3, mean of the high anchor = 6.87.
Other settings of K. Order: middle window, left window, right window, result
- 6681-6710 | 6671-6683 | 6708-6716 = 0.06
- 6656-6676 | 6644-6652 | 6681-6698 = -0.11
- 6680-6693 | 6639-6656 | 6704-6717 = 0.06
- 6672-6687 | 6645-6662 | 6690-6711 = -0.03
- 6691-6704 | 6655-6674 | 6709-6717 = 0.06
